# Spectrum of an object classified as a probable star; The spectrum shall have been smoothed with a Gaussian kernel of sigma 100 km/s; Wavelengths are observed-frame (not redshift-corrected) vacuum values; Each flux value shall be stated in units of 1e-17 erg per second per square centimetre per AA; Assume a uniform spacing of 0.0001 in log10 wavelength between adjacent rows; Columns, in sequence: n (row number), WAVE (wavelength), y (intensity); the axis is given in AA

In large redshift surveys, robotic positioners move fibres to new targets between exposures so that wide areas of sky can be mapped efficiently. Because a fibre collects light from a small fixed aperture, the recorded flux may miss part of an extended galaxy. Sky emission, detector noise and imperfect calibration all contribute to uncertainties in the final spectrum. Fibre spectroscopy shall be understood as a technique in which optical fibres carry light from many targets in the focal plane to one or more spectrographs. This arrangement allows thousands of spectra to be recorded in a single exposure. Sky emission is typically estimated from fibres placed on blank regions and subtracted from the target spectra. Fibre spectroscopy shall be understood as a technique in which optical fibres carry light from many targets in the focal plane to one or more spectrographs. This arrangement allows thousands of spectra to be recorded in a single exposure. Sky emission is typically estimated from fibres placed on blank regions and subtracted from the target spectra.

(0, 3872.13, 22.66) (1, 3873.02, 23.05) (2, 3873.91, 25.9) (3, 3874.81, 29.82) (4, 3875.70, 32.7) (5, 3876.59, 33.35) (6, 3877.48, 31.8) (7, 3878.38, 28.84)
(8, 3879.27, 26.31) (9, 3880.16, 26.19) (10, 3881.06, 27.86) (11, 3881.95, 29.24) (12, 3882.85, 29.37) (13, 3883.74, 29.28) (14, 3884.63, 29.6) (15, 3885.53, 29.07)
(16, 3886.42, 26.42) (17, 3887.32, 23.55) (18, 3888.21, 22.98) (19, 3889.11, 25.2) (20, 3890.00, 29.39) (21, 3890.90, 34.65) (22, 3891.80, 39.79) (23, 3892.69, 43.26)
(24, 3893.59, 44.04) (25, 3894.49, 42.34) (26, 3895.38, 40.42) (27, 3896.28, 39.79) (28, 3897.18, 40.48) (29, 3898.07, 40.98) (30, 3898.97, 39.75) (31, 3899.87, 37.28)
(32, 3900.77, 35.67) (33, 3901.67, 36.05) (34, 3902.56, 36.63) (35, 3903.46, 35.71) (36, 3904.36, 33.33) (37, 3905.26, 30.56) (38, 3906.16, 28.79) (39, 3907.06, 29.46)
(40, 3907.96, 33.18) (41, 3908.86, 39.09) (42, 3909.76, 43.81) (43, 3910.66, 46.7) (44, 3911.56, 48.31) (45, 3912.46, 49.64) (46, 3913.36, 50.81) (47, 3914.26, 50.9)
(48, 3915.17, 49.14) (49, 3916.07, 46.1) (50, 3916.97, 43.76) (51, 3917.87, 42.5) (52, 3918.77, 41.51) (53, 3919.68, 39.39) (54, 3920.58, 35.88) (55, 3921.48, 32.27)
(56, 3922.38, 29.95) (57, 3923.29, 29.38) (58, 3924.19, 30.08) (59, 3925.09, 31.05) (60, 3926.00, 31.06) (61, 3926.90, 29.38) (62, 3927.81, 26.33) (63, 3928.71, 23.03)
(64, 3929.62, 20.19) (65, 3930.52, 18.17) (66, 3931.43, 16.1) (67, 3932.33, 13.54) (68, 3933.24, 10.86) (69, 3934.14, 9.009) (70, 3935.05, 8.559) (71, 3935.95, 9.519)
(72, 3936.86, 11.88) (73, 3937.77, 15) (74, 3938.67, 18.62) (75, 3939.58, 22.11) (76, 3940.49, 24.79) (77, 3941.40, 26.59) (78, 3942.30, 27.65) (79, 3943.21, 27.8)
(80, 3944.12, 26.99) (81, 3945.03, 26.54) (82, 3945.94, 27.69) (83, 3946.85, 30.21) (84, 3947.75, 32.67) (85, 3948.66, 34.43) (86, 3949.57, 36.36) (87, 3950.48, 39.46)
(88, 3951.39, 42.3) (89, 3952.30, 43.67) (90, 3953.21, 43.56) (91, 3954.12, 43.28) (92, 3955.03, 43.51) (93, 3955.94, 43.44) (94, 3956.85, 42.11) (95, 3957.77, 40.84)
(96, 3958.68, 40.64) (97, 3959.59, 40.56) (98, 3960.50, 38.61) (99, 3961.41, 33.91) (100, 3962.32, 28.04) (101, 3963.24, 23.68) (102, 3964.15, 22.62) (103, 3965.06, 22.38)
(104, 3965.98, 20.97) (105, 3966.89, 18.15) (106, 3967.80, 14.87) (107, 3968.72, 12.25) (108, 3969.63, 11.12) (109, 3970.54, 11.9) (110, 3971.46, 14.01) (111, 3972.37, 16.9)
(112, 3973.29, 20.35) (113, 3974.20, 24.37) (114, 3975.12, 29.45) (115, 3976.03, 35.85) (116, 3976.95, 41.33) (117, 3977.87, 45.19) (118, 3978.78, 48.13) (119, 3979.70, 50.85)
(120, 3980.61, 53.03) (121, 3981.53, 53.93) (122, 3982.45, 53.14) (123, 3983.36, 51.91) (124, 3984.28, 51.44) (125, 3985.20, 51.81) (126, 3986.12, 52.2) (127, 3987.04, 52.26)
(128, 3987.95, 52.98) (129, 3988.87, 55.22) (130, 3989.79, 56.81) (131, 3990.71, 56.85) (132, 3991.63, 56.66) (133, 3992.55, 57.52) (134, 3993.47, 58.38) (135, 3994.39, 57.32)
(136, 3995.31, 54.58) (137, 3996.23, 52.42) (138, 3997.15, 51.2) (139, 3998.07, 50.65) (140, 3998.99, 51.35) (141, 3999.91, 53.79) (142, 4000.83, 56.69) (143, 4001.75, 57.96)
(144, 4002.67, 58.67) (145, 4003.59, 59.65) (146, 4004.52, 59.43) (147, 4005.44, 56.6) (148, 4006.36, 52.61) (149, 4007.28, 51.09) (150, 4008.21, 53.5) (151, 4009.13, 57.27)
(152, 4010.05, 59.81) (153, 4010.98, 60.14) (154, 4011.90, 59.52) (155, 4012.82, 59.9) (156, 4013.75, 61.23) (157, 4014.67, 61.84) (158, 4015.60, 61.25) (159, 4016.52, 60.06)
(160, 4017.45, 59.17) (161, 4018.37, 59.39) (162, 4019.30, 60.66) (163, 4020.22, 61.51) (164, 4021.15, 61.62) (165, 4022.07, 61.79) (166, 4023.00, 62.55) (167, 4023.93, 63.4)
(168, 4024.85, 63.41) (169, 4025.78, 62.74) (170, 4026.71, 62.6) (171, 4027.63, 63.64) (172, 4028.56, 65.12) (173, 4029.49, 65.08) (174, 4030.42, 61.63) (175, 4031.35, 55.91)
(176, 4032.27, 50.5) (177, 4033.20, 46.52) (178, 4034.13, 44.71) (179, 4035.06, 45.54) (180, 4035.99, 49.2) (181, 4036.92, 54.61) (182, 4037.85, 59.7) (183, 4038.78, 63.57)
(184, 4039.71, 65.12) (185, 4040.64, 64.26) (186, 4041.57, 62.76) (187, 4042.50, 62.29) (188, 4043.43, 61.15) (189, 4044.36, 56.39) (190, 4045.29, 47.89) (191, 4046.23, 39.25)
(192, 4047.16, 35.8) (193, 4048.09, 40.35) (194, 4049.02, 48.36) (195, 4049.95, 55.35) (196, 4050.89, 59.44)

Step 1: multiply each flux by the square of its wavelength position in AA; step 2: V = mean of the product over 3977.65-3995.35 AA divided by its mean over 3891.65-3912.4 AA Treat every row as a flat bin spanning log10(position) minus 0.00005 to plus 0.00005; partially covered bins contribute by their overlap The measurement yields 1.4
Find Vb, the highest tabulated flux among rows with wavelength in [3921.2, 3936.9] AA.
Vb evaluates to 32.27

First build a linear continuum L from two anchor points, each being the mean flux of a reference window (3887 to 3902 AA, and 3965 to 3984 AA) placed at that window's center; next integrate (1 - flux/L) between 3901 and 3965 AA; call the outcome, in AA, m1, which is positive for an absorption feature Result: 3.3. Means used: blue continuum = 36.3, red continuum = 31.3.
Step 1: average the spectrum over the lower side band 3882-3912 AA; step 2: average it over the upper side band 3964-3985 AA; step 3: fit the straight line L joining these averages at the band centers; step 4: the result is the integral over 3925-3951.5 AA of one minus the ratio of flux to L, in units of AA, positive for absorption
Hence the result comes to 7.8 AA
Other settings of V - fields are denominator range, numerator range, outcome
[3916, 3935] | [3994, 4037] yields 2.17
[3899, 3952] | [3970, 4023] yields 1.72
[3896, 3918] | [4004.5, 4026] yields 1.56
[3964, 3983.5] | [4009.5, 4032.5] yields 2.06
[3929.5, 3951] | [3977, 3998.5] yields 2.42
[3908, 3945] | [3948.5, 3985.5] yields 1.19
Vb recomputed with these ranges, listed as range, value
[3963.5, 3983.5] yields 53.93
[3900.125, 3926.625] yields 50.9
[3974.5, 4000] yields 58.38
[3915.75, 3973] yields 46.1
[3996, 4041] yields 65.12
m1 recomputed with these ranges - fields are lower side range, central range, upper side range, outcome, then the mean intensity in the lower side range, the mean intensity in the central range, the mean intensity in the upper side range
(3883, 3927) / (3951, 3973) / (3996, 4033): 8.32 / 36.7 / 29.6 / 58.7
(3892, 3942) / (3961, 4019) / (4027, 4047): 1.85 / 32.4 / 46.1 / 56.2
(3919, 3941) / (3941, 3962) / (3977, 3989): -1.14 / 22.5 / 36.2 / 51.3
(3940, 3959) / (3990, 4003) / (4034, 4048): -3.00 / 35.4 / 55.3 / 54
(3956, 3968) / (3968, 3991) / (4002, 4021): 1.07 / 30.6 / 39.7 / 58.7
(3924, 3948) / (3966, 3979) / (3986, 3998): 5.94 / 21.9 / 24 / 54.9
